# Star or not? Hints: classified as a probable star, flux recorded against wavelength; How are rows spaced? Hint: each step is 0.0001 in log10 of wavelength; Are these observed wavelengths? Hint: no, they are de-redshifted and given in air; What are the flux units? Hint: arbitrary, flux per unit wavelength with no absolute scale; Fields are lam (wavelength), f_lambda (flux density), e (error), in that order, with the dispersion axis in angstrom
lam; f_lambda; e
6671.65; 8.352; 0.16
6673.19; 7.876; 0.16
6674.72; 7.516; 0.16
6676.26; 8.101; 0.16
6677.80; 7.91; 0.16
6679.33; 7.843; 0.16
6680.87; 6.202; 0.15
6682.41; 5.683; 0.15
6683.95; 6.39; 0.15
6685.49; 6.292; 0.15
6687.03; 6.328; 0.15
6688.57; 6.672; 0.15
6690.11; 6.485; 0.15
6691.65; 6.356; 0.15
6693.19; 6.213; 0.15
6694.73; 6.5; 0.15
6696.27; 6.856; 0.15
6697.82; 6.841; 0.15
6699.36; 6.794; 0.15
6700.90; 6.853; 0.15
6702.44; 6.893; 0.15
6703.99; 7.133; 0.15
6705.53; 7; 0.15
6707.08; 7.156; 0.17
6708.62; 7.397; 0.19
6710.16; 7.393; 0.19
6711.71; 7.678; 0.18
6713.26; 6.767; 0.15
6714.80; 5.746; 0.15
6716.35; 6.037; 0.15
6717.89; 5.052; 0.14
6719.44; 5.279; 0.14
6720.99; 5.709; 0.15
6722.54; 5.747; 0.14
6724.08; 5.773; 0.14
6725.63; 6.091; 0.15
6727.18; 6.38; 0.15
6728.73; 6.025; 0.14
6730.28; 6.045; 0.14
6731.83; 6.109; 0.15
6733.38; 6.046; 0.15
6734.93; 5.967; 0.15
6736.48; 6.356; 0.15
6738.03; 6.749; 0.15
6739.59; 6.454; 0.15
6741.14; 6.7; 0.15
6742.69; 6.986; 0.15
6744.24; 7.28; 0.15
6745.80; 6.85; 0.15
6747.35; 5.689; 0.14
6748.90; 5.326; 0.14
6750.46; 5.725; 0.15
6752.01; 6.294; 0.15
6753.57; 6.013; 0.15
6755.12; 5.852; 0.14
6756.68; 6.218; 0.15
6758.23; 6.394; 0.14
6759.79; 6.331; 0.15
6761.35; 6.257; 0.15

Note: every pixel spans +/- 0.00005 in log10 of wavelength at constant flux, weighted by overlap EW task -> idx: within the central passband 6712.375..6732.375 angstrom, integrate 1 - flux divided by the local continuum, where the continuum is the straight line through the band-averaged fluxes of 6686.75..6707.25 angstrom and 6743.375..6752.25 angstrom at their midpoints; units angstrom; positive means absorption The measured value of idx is 1.7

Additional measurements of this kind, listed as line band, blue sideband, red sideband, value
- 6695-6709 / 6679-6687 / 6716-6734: -1.9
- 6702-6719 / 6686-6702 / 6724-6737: -0.9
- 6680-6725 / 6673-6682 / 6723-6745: 3.3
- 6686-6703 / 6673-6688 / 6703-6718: 0.7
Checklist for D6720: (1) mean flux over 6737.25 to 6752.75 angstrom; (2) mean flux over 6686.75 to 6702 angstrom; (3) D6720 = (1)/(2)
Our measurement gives 1.0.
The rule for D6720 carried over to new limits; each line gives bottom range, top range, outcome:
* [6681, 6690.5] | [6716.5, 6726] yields 0.89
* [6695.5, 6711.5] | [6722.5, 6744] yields 0.89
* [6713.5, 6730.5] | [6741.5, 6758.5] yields 1.07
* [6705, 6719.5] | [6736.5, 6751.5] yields 0.97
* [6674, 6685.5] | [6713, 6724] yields 0.81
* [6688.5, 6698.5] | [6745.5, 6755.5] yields 0.91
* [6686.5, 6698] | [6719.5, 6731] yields 0.91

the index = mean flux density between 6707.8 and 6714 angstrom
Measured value 7.31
